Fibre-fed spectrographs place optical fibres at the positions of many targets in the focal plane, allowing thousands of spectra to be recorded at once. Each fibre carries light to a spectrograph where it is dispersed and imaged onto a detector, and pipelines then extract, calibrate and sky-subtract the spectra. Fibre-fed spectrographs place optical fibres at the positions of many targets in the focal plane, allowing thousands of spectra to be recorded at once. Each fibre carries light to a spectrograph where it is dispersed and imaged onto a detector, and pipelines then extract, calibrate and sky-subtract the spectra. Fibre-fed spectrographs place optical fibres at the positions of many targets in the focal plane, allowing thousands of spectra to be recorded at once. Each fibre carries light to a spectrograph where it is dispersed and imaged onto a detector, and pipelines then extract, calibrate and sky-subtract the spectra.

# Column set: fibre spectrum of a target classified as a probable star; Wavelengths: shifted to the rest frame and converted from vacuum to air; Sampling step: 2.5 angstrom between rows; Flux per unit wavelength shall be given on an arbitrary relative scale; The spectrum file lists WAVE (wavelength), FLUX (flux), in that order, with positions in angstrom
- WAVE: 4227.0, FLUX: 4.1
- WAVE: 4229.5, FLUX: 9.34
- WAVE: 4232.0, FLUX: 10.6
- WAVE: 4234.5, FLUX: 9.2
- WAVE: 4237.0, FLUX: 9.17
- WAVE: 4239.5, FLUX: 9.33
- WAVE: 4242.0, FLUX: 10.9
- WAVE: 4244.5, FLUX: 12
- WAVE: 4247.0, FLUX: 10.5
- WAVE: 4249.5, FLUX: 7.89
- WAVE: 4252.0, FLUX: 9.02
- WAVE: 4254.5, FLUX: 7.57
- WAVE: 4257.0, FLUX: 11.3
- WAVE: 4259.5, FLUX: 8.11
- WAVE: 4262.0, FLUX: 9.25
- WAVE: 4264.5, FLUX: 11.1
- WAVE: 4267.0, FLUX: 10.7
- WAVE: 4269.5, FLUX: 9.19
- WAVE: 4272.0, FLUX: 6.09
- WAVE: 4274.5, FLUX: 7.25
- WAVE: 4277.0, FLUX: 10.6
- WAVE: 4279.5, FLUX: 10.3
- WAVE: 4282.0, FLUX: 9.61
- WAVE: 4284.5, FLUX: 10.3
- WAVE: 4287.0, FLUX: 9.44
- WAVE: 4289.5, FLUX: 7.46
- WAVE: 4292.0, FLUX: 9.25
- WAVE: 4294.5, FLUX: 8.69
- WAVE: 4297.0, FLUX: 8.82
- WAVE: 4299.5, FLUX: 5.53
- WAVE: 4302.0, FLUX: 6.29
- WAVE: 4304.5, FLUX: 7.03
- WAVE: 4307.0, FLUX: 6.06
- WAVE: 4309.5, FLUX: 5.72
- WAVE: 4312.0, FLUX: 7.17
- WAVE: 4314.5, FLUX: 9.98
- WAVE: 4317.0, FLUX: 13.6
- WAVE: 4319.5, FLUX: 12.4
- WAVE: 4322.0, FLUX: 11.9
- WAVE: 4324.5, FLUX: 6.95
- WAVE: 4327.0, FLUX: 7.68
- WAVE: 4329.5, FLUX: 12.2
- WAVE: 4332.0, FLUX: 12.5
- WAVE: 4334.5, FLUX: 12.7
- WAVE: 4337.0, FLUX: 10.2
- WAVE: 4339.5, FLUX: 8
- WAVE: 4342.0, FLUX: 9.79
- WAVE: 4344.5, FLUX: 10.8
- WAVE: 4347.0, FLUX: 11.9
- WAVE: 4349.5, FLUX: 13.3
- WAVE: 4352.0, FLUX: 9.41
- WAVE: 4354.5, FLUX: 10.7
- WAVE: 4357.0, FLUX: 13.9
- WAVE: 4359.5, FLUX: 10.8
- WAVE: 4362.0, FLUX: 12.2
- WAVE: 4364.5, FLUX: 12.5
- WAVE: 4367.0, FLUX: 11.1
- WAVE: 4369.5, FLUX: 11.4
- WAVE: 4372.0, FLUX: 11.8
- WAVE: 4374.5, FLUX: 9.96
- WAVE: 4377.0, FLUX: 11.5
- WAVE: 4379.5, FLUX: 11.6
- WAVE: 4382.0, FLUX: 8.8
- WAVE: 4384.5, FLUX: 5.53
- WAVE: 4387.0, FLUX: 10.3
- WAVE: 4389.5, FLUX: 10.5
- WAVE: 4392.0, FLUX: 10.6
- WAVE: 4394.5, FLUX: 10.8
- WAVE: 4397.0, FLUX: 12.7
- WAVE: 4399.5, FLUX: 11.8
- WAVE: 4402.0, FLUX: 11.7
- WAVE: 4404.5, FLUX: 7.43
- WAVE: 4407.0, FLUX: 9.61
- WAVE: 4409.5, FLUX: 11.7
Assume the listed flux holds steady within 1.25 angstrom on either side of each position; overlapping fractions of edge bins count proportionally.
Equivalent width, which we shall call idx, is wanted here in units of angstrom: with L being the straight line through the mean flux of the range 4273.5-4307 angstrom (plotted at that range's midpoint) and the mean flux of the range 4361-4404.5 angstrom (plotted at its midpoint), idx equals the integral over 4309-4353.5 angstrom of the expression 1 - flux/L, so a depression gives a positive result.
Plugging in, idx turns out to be -4.5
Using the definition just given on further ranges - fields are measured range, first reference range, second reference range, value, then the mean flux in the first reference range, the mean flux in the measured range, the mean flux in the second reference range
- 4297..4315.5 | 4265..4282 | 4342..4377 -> 5.8 angstrom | 9.16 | 6.92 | 11.5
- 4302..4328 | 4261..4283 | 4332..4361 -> 4.1 angstrom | 9.34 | 8.74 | 11.1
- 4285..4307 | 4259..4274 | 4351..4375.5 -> 4.4 angstrom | 9.03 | 7.8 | 11.4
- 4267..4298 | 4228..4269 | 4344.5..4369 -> 4.0 angstrom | 9.7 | 8.99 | 11.7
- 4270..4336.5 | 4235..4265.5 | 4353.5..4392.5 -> 7.2 angstrom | 9.65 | 9.07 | 10.8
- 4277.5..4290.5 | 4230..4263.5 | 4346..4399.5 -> 0.6 angstrom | 9.61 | 9.53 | 11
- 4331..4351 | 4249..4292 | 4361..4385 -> -1.6 angstrom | 9.15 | 11.1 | 10.8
